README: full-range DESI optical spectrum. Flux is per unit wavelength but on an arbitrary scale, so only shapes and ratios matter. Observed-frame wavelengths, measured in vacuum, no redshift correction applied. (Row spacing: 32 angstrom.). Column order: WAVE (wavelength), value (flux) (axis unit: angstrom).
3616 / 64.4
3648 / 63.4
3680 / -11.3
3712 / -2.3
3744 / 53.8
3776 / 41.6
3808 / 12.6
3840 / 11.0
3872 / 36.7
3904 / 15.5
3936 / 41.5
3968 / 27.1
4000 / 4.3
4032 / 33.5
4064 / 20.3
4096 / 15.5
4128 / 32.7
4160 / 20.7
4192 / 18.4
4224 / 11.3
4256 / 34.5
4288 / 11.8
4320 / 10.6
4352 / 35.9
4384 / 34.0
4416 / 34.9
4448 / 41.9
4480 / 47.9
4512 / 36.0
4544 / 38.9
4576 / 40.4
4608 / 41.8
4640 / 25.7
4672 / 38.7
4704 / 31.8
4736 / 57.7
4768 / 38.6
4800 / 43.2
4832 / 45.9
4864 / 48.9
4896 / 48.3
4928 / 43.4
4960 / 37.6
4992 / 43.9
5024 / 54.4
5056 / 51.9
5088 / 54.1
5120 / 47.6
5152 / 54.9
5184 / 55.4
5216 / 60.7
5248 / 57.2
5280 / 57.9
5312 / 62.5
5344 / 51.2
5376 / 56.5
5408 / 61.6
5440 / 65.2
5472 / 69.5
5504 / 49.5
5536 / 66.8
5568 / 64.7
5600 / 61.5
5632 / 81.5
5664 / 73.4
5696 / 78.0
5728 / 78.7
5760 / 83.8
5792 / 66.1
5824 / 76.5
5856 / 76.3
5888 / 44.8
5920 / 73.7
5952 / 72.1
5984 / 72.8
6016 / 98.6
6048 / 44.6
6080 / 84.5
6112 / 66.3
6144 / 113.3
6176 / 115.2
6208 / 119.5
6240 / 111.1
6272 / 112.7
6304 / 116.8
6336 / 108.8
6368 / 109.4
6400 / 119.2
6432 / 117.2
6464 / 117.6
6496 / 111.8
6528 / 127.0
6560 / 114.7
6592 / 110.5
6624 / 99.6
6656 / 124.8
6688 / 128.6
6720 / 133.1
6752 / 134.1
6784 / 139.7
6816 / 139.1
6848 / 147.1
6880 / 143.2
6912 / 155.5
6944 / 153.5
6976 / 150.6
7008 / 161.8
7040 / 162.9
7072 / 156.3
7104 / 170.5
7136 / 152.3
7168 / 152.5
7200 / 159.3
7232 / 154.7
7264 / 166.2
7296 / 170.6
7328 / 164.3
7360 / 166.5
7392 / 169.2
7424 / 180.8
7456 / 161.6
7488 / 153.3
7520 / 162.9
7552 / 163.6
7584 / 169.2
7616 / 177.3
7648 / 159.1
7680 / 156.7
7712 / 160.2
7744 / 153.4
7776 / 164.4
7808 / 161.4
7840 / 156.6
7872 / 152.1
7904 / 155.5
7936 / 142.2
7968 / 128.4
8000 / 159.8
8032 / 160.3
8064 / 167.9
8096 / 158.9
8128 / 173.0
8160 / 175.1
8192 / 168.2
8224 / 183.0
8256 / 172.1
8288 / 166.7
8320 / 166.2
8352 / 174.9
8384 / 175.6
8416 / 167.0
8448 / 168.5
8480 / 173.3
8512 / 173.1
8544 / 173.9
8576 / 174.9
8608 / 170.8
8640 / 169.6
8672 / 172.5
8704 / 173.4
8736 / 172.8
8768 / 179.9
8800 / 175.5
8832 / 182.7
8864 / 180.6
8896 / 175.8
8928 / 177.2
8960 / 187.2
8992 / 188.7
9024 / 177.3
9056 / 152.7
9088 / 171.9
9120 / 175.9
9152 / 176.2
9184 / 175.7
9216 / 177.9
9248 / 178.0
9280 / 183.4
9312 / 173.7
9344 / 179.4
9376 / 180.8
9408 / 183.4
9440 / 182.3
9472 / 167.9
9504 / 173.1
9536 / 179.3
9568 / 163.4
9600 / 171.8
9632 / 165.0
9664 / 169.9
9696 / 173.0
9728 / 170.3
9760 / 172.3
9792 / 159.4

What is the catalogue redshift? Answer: 0.54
